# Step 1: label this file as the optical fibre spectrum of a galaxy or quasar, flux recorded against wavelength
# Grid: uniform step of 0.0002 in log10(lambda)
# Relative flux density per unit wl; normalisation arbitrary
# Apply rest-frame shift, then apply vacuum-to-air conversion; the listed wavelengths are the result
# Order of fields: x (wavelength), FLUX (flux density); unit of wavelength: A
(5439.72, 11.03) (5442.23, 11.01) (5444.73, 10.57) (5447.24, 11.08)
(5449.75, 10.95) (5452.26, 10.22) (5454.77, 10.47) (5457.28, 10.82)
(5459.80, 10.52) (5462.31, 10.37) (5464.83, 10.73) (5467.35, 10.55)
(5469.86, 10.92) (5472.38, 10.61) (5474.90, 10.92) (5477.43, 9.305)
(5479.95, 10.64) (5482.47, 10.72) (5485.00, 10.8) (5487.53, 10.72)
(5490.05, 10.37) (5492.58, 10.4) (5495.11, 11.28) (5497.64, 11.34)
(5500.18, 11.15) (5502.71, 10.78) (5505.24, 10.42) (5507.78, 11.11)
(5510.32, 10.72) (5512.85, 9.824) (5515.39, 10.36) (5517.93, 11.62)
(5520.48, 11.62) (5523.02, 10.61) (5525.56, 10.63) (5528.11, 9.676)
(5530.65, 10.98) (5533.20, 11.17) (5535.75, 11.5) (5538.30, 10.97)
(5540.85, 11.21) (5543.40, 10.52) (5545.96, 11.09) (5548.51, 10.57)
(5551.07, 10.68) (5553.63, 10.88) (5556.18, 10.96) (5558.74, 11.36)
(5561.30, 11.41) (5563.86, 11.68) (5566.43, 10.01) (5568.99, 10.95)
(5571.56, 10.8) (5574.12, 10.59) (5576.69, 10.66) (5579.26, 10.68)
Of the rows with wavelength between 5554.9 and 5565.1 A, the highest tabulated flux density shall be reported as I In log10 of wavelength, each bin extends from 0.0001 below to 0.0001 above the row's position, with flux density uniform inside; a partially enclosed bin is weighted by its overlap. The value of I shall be 11.68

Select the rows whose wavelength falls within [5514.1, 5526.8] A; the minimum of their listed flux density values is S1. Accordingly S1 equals 10.36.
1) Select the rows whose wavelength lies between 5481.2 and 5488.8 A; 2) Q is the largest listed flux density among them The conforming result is 10.8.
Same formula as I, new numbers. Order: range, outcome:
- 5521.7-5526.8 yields 10.63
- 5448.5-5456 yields 10.95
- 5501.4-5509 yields 11.11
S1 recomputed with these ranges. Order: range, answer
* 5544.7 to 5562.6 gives 10.57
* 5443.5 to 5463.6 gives 10.22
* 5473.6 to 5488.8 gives 9.305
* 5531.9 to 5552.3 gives 10.52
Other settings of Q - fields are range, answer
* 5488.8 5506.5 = 11.34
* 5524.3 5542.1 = 11.5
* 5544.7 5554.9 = 11.09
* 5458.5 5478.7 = 10.92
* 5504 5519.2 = 11.62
